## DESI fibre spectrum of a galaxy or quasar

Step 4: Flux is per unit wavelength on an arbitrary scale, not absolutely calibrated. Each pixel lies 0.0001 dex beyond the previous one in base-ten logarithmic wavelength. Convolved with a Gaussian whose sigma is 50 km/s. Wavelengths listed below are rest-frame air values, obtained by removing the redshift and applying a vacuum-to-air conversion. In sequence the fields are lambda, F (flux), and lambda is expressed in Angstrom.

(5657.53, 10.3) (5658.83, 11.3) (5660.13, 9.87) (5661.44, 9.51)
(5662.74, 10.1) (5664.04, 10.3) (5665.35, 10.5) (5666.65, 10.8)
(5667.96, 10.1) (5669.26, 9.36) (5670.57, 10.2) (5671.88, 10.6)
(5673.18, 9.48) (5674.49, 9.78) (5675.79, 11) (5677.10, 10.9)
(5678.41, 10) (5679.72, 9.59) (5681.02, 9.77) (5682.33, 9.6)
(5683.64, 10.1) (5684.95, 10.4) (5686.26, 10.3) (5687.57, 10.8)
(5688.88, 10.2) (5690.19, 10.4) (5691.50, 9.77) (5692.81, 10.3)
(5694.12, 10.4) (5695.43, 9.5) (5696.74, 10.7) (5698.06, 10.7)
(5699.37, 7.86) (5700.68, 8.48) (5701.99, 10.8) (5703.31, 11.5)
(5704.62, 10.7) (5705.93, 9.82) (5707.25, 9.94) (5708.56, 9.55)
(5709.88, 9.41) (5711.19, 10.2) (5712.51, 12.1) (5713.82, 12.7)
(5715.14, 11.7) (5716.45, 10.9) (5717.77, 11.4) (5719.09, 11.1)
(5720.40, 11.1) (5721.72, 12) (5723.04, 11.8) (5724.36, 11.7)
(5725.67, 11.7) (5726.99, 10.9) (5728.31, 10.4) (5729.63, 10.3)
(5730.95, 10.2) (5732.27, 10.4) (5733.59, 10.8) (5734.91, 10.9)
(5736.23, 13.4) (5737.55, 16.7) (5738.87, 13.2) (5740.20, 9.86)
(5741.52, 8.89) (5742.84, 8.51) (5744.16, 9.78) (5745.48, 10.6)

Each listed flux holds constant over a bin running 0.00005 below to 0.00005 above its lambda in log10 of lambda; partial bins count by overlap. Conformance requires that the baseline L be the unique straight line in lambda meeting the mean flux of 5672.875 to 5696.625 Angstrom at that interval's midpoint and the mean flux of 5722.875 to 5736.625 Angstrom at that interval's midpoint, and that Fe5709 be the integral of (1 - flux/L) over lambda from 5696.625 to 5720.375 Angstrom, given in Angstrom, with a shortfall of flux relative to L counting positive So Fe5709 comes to 0.2 Angstrom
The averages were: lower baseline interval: 10.2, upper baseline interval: 11.1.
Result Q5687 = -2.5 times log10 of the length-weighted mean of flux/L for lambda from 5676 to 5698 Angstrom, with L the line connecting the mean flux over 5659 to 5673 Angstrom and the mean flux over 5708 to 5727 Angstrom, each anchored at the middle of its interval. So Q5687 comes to 0.04 mag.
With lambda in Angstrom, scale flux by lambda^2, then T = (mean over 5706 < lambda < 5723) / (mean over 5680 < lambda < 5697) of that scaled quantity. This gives 1.1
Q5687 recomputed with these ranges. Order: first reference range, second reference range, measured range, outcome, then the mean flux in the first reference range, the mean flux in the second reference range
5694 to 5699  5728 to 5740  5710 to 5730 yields -0.01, 10.2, 11.8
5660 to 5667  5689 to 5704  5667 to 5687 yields 0.00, 10.2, 10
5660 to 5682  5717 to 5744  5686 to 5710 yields 0.06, 10.1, 11.2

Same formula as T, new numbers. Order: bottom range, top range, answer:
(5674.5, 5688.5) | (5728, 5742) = 1.14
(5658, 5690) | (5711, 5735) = 1.12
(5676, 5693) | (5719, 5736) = 1.11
